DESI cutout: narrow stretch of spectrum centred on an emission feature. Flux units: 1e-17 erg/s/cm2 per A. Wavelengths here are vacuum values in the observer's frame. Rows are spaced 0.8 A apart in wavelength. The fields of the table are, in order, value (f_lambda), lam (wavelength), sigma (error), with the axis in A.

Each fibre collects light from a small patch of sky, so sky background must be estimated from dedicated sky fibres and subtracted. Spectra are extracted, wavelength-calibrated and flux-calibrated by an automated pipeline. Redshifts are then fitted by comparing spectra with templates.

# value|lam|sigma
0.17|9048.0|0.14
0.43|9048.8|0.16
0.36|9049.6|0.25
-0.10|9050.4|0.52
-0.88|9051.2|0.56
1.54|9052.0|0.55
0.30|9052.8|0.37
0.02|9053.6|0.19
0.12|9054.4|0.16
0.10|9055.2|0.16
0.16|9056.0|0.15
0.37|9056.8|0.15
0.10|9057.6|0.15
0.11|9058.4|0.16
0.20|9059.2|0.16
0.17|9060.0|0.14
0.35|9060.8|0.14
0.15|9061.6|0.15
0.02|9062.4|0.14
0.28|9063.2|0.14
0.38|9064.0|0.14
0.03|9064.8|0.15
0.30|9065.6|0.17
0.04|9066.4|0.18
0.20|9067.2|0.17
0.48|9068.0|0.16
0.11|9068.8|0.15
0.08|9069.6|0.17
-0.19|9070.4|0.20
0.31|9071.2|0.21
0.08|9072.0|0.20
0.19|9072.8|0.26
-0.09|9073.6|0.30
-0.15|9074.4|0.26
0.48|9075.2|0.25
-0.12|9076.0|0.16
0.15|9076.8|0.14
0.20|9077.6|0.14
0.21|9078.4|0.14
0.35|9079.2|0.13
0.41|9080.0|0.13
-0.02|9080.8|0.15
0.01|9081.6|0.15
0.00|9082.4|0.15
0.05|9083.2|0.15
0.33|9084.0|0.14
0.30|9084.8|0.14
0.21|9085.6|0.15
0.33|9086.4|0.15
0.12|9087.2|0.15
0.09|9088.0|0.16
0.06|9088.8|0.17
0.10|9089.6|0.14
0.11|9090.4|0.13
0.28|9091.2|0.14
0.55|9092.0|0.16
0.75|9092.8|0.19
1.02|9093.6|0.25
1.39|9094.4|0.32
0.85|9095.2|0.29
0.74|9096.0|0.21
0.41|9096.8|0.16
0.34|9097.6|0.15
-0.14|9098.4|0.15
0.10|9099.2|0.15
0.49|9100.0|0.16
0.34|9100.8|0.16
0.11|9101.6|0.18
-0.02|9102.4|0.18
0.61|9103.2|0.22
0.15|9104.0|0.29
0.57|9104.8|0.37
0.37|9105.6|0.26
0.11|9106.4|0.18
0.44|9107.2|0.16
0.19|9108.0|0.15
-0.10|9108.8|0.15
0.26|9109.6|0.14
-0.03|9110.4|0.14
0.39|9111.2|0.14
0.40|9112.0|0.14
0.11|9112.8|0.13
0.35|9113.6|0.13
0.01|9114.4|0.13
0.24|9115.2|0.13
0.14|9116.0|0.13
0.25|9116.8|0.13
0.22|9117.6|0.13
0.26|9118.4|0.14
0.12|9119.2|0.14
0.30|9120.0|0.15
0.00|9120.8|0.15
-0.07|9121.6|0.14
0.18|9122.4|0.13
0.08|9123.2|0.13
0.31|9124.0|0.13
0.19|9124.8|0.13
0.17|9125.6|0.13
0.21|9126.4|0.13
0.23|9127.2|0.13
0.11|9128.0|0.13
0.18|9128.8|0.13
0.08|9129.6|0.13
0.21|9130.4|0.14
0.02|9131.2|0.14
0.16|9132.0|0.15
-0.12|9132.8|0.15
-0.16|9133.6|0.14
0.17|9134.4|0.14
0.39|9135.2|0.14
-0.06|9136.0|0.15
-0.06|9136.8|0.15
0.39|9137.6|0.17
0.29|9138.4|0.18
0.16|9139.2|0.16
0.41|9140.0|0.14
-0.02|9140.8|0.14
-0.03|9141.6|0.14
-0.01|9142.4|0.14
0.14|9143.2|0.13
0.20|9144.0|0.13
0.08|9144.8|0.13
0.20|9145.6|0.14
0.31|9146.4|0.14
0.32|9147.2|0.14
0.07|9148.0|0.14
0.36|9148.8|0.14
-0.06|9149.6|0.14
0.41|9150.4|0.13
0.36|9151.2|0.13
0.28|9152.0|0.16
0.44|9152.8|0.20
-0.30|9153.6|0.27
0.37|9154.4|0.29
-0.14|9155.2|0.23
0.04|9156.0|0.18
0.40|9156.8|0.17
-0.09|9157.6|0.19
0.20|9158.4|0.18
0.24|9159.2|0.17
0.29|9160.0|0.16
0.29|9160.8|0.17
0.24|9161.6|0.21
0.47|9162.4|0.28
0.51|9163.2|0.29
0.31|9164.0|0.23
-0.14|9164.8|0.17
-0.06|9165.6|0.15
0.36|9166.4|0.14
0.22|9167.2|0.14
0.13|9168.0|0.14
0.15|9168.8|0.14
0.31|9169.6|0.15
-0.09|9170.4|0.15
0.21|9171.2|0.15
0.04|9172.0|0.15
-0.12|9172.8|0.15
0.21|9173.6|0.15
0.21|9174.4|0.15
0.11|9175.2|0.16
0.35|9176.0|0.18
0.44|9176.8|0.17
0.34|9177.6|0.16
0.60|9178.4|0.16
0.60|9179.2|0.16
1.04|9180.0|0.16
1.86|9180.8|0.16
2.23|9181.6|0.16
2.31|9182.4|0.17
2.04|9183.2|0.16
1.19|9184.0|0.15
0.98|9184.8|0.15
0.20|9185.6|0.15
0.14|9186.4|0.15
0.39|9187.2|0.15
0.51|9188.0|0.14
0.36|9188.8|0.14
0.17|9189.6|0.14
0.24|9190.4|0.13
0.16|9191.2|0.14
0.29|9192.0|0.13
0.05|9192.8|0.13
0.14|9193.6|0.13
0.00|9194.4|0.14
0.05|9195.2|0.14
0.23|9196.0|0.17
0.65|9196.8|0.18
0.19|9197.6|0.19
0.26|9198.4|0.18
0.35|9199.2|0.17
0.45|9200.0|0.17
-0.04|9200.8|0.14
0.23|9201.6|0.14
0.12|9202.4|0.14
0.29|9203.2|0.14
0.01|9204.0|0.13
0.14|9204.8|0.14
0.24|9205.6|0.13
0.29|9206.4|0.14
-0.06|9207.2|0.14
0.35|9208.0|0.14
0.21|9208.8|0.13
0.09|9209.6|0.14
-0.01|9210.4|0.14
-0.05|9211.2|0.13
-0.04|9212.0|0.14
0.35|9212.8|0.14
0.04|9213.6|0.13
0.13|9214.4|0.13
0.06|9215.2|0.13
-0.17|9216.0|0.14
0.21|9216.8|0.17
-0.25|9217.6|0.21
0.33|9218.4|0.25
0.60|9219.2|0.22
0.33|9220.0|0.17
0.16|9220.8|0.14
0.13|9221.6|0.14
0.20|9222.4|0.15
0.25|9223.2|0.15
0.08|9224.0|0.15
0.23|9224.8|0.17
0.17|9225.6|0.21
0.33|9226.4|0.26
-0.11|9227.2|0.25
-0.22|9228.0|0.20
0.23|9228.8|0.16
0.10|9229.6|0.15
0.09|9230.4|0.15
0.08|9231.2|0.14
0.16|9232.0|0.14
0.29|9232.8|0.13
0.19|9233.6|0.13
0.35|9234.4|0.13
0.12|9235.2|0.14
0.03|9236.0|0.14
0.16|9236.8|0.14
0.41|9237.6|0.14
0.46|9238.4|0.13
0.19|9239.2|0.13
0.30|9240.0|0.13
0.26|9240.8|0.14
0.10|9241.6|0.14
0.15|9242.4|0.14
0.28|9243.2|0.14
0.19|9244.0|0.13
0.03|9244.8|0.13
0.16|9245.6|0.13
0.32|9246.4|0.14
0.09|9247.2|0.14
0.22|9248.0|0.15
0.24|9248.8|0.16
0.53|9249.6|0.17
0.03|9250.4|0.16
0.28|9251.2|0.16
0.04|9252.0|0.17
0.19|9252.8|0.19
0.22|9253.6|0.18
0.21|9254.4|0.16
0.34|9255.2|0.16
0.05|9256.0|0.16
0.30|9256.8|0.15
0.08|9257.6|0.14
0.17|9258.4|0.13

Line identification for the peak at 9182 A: [O III] 5007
